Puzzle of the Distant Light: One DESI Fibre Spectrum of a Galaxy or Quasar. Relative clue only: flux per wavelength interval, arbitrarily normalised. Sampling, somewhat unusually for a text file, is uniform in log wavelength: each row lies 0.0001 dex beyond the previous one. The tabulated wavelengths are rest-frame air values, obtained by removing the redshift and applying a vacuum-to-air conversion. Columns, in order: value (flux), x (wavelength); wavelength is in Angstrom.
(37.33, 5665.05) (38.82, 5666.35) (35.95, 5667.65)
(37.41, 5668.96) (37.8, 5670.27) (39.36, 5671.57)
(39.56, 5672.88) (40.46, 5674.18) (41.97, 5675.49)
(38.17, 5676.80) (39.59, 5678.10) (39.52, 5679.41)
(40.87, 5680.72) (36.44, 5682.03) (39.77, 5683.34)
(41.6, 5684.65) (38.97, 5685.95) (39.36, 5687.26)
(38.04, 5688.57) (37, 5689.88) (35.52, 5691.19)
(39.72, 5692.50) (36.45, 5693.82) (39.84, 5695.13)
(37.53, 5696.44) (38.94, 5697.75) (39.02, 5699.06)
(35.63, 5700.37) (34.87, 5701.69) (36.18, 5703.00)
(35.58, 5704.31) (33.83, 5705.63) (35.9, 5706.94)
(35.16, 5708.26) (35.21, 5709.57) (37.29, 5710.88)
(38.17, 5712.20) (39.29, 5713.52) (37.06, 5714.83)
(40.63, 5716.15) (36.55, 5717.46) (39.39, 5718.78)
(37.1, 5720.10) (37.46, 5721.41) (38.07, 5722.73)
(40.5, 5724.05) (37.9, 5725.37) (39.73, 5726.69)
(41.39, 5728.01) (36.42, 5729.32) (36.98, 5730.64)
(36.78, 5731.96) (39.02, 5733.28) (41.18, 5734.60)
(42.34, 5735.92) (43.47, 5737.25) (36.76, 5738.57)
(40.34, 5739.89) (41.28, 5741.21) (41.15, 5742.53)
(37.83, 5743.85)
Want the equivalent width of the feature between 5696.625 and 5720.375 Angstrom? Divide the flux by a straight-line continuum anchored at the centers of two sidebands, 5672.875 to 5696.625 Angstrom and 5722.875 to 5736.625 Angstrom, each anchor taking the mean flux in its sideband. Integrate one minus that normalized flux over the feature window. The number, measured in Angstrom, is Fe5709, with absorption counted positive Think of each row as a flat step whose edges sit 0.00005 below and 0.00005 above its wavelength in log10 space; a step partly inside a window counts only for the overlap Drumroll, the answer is 1.3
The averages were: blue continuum 39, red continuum 39.2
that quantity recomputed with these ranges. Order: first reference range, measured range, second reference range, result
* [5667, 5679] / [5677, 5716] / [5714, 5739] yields 1.21 Angstrom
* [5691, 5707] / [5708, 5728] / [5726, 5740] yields 0.11 Angstrom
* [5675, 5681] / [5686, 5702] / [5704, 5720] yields 0.33 Angstrom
